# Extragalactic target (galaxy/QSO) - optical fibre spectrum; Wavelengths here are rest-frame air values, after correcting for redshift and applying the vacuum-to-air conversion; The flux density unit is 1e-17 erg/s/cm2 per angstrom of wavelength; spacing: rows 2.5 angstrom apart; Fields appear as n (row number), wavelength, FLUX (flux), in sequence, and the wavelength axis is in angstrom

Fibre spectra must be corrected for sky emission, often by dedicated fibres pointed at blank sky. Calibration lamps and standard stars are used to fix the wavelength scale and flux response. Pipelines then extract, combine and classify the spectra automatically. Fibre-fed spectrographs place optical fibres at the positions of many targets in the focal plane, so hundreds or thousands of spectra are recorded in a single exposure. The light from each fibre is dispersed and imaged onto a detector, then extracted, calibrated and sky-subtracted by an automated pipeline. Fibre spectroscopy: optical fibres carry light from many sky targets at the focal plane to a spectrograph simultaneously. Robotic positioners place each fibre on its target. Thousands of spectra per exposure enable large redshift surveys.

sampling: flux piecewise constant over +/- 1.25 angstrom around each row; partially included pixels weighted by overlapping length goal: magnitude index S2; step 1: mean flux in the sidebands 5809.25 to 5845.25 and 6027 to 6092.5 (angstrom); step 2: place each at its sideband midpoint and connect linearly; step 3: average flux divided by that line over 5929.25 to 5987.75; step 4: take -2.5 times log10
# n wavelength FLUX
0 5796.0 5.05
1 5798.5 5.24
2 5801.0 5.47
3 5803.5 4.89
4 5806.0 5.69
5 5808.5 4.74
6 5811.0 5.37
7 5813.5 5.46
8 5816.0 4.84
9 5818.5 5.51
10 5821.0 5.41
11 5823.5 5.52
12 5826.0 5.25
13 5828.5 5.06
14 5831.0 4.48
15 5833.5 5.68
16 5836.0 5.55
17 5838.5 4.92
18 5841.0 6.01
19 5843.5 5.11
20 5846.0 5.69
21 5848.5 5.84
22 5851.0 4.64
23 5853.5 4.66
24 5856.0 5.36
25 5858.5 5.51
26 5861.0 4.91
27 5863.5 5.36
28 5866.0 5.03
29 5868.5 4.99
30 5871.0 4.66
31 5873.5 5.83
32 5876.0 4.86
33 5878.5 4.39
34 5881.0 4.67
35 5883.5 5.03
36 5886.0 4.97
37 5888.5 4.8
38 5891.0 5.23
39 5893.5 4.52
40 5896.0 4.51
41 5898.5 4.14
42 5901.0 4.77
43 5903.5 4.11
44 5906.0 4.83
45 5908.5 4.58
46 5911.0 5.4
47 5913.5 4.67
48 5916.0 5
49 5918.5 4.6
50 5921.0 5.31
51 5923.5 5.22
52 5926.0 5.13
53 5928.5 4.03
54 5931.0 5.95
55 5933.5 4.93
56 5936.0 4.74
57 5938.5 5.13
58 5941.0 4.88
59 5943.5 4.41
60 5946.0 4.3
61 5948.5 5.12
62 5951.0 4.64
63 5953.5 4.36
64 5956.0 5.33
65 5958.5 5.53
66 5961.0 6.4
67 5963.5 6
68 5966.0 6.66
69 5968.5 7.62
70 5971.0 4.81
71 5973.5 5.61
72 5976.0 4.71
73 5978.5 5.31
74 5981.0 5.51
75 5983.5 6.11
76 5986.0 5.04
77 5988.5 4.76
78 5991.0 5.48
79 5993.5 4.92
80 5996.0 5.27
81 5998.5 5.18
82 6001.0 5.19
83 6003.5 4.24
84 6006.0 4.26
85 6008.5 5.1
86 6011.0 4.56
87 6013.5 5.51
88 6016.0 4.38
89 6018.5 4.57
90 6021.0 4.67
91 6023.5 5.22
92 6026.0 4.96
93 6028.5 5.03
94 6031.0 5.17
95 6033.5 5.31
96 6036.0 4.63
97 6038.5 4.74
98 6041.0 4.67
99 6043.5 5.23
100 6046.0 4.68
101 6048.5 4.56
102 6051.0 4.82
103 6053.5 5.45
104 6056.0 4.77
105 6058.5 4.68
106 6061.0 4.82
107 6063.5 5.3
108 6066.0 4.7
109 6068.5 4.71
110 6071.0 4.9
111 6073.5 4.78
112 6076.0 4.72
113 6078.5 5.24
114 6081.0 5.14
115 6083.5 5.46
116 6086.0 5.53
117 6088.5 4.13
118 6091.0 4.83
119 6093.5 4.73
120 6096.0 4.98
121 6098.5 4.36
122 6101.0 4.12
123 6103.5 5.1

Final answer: -0.05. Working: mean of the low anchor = 5.3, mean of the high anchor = 4.92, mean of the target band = 5.34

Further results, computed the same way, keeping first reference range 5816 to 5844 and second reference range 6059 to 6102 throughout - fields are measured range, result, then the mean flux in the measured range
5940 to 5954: 0.10 mag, 4.63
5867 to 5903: 0.09 mag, 4.8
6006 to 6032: 0.02 mag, 4.88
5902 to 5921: 0.08 mag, 4.78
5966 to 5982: -0.13 mag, 5.68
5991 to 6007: 0.02 mag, 4.9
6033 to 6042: 0.03 mag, 4.8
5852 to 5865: 0.02 mag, 5.15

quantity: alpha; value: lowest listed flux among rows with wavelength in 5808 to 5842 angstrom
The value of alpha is 4.48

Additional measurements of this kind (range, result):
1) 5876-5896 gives 4.39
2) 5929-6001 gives 4.3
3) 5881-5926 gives 4.11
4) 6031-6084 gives 4.56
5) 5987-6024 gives 4.24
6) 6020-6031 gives 4.67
